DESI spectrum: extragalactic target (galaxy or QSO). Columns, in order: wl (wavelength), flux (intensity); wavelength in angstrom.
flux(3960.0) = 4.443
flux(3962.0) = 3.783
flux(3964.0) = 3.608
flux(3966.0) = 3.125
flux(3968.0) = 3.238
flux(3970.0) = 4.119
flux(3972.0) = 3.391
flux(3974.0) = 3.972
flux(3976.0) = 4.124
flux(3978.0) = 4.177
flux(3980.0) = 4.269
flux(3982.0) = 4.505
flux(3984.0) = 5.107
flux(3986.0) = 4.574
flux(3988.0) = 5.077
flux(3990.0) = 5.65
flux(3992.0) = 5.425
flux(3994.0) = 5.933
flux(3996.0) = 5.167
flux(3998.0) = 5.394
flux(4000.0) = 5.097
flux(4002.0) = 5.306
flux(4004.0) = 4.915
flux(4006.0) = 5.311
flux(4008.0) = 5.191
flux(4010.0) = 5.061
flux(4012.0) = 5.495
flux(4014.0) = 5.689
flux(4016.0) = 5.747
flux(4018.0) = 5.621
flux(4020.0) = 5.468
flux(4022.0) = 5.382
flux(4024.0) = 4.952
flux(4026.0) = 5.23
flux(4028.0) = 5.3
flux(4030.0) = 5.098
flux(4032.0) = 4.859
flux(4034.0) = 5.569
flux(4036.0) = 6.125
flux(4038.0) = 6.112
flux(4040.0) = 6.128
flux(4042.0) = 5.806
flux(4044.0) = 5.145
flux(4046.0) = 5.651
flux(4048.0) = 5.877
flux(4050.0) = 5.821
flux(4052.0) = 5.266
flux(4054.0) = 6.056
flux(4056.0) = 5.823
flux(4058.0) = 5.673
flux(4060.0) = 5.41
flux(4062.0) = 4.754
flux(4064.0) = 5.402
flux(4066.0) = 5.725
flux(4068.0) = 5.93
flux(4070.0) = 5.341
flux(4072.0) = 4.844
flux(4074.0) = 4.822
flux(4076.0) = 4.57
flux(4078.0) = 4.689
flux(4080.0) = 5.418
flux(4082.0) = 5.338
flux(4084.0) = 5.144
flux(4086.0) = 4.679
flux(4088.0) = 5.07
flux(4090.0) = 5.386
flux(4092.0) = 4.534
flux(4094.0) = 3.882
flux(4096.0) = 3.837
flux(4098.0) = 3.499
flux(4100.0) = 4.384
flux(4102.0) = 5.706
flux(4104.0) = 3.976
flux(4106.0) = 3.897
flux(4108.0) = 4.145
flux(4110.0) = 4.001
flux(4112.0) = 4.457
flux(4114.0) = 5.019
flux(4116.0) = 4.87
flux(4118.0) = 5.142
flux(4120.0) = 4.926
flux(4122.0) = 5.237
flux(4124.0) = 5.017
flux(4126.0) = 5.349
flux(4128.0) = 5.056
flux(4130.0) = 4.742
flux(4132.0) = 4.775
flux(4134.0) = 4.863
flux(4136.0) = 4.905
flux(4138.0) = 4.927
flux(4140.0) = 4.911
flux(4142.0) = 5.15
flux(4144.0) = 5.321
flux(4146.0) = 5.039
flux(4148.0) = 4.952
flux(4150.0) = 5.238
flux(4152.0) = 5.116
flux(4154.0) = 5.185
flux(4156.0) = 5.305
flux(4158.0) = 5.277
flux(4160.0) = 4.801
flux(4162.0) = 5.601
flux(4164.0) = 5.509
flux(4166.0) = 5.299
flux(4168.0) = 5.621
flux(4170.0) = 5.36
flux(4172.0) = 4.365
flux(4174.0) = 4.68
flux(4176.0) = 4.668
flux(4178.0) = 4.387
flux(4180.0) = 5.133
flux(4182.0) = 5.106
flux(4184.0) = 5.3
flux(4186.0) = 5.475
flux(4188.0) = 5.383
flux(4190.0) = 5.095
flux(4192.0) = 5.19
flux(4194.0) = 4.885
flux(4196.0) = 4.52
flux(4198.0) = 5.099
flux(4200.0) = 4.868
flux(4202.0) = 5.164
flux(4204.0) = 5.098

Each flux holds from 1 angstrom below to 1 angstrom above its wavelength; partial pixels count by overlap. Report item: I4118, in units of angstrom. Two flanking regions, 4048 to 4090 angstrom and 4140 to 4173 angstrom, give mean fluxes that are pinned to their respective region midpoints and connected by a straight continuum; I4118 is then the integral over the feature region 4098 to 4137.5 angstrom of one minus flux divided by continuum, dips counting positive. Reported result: 3.82 angstrom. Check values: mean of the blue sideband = 5.31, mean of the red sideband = 5.19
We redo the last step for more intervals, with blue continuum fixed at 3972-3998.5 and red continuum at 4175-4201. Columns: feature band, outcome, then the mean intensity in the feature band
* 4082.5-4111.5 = 2.7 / 4.45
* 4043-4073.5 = -3.9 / 5.5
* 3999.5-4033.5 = -3.1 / 5.28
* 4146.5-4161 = -0.4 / 5.12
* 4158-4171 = -1.0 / 5.36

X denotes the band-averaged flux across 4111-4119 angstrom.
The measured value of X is 4.87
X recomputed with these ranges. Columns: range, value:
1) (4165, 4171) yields 5.43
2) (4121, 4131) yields 5.08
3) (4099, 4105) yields 4.69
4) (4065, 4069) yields 5.83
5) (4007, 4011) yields 5.13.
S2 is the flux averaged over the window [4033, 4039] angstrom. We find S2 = 5.94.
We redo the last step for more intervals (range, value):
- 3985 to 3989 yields 4.83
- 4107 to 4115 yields 4.41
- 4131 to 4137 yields 4.85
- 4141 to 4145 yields 5.24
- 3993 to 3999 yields 5.5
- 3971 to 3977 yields 3.83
